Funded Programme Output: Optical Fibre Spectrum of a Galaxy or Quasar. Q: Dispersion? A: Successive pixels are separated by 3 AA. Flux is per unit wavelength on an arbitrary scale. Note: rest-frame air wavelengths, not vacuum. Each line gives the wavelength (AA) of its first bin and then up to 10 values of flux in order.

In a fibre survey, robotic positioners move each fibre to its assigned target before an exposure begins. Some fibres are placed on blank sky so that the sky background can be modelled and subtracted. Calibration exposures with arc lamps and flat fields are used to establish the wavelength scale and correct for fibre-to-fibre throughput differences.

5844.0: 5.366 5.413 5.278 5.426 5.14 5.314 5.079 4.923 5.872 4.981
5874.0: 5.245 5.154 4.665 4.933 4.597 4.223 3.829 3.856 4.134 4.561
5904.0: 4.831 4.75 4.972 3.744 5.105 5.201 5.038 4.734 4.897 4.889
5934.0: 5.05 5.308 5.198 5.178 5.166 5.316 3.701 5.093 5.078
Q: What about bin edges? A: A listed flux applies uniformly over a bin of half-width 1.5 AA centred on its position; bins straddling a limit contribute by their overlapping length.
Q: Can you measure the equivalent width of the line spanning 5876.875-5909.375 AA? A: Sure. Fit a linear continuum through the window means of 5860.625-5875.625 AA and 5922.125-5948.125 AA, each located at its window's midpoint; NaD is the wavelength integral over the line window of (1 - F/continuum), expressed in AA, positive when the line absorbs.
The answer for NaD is 4.23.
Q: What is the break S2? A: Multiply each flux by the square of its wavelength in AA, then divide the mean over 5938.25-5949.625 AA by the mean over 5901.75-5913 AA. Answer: 1.1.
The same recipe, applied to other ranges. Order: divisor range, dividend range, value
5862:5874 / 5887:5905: 0.82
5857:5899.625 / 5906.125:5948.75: 1.06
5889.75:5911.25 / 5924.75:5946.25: 1.16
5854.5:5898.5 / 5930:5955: 1.06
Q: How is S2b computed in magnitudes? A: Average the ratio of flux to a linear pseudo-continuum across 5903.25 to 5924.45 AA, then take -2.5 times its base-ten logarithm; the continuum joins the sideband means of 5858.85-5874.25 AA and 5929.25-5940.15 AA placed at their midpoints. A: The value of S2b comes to 0.07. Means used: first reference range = 5.23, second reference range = 5.1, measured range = 4.8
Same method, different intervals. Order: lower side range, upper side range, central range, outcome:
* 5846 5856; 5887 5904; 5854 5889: -0.053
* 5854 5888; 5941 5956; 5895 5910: 0.105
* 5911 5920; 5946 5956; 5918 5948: -0.079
